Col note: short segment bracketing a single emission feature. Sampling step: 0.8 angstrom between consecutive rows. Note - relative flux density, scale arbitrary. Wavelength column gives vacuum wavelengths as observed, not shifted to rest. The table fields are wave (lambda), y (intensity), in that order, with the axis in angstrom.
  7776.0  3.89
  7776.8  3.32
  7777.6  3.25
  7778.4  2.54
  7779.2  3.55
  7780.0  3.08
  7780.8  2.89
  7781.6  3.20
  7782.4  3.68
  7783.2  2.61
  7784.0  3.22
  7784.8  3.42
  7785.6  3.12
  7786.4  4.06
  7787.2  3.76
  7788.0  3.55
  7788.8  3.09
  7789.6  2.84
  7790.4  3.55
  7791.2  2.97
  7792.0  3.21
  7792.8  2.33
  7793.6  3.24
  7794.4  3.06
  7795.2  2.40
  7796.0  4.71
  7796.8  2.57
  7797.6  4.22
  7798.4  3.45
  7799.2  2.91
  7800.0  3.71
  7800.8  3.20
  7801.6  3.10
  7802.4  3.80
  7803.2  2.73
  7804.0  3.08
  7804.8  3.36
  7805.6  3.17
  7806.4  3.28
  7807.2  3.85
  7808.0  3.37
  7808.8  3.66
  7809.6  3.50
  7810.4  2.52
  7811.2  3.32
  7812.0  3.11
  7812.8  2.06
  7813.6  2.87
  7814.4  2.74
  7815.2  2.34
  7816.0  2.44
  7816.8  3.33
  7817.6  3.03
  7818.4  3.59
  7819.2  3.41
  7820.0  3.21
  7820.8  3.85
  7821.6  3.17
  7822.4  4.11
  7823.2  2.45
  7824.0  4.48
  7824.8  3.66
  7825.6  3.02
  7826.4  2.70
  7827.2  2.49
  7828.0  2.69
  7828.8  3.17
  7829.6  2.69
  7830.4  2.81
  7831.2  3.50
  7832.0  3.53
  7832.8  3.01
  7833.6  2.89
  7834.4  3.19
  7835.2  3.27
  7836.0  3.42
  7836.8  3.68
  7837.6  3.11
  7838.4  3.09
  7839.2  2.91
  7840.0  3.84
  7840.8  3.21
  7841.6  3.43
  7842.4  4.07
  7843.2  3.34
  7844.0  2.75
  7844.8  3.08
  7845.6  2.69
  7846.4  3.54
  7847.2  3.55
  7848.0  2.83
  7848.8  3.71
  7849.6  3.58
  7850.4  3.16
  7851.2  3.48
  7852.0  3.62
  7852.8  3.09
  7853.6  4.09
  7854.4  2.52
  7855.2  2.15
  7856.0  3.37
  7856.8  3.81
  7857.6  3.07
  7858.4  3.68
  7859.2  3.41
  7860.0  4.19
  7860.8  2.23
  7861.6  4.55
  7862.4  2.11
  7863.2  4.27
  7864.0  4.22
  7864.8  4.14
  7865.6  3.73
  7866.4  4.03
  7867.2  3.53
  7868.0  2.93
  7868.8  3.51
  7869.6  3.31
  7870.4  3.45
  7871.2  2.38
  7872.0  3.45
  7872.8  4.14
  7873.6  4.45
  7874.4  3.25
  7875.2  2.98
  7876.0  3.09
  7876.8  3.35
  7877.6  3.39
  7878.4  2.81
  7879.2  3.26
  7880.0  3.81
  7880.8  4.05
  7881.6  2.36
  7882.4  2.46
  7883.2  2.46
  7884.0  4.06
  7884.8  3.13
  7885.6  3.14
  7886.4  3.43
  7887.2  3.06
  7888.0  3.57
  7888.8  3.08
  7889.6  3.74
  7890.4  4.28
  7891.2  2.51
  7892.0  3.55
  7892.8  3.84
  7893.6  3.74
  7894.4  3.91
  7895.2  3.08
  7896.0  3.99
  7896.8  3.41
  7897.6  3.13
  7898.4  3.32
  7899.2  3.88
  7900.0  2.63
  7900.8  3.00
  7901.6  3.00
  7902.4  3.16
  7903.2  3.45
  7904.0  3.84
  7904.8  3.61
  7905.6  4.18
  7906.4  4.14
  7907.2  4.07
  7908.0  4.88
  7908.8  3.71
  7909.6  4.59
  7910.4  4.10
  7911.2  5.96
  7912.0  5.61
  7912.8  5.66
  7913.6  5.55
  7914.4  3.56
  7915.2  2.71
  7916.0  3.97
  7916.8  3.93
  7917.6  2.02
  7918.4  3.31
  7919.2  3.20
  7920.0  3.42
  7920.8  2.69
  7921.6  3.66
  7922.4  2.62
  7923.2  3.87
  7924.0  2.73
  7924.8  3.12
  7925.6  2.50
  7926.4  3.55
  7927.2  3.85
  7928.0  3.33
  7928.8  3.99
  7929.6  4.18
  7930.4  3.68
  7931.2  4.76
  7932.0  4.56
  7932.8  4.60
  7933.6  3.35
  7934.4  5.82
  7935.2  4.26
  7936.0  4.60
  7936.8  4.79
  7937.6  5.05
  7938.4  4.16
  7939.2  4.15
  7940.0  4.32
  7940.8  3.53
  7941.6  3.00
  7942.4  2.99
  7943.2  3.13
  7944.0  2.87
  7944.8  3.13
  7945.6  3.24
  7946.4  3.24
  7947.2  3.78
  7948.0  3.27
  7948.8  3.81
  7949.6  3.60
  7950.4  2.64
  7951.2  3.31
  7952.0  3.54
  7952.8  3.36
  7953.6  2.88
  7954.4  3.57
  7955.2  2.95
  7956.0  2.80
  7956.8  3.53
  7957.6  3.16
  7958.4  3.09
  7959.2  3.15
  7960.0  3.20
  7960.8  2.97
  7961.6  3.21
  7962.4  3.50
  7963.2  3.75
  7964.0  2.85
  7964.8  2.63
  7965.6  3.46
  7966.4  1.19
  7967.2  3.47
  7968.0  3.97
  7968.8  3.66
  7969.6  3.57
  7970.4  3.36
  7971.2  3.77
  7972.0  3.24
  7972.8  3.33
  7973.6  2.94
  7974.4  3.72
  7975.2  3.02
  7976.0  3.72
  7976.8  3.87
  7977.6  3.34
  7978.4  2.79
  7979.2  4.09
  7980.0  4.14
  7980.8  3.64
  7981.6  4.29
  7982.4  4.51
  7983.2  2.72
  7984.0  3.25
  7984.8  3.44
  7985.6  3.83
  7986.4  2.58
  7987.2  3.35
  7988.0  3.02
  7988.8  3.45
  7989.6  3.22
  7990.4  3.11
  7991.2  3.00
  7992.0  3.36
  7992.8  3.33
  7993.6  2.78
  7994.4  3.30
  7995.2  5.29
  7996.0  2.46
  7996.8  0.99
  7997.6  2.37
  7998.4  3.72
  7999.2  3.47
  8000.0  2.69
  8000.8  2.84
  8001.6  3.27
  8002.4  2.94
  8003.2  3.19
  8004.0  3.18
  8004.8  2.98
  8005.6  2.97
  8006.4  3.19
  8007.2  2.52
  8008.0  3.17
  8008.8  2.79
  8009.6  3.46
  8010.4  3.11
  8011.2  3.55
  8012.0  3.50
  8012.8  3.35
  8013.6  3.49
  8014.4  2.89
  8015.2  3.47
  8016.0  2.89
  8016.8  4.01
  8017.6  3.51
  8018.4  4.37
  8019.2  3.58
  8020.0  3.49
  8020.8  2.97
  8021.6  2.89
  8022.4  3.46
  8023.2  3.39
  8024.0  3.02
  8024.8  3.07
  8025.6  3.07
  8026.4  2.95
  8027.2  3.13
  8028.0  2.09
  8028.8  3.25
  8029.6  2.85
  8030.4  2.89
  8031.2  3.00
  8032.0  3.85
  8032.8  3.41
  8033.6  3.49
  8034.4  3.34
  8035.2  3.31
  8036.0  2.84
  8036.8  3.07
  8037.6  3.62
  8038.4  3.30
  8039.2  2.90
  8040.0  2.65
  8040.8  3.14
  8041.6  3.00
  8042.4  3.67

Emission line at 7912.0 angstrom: H-alpha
